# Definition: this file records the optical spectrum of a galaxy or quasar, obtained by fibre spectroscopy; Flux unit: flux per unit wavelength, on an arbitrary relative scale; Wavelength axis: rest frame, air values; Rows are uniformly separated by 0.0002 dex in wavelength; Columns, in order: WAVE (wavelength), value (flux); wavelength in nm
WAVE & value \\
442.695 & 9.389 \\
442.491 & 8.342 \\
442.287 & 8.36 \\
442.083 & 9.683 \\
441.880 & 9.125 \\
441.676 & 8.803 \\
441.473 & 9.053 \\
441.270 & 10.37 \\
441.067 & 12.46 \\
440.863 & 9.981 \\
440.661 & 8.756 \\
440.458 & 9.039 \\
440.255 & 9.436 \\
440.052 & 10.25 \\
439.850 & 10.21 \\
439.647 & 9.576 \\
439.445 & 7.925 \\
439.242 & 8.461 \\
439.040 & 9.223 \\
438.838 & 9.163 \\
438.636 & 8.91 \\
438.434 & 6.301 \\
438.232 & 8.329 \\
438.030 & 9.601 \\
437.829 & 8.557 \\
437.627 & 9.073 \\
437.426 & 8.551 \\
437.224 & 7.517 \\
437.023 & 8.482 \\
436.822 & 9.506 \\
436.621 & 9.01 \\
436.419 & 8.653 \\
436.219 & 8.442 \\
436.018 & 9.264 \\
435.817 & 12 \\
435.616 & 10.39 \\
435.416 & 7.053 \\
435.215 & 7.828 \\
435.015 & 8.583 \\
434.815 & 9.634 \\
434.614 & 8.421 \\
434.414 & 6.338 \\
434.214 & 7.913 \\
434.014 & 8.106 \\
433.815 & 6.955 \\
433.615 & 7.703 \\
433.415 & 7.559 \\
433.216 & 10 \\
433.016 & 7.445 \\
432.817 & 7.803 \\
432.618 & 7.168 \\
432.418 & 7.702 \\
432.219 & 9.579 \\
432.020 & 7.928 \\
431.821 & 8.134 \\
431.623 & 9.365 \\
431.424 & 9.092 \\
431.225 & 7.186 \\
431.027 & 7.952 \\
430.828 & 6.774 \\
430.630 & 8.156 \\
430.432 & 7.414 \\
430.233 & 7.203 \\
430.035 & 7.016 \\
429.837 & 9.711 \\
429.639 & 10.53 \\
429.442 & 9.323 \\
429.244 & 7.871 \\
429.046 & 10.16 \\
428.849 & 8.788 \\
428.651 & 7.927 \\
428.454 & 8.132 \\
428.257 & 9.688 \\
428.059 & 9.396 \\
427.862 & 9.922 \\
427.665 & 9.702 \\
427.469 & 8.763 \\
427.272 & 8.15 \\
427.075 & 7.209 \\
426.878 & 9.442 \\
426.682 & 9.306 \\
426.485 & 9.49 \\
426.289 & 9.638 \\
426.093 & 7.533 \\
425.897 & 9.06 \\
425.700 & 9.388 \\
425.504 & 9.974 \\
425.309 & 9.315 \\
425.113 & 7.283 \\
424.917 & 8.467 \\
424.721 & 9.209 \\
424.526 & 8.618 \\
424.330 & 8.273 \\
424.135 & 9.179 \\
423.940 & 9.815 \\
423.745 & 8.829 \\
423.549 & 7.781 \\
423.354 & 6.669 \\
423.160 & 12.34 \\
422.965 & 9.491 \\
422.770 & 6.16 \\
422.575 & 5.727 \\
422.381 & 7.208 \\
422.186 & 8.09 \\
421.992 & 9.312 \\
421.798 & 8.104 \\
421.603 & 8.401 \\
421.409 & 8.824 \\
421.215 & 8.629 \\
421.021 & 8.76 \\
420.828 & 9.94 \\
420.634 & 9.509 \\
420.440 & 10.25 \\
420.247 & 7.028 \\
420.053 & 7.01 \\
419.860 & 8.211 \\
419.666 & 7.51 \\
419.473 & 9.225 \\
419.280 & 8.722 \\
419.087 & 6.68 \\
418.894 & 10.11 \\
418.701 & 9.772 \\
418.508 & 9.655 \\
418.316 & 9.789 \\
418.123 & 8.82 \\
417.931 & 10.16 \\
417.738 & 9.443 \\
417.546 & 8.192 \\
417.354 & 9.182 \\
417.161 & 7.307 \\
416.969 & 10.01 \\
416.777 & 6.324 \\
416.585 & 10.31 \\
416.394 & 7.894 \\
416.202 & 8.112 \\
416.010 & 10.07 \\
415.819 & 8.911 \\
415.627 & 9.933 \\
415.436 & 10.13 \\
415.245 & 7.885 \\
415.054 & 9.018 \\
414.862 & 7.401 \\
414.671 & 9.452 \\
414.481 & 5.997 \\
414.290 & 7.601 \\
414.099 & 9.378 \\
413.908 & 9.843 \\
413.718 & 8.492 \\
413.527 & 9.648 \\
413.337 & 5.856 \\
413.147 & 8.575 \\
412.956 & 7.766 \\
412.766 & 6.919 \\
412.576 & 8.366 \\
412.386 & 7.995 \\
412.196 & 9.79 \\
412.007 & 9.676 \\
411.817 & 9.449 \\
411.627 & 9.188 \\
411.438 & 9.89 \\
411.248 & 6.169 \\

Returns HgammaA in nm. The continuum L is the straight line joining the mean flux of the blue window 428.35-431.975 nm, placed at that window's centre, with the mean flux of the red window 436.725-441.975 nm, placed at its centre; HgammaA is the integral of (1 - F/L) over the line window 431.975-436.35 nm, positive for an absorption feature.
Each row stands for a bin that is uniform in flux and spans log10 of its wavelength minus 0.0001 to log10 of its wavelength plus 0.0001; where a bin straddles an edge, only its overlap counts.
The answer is 0.166 nm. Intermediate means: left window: 8.37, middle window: 8.36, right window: 9.1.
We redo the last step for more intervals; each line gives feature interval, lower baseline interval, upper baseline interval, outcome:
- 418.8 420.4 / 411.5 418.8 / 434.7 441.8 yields 0.124 nm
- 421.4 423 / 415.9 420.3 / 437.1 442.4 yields 0.174 nm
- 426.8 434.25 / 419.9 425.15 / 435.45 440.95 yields 0.317 nm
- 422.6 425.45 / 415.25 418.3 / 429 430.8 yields 0.027 nm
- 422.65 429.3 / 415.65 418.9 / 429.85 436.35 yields -0.200 nm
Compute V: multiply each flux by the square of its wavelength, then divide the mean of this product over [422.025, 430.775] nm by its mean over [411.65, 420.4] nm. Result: 1.1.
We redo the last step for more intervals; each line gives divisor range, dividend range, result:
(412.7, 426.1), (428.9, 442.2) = 1.09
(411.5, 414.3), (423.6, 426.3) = 1.09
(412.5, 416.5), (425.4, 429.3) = 1.13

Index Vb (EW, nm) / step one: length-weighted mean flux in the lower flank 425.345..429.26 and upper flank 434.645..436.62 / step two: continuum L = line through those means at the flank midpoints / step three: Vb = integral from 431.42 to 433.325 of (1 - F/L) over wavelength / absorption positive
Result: 0.14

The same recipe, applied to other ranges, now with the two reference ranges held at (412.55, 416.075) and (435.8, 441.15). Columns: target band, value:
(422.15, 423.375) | 0.093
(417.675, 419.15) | -0.134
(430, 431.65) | 0.210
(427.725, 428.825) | -0.024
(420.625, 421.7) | -0.040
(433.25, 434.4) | 0.164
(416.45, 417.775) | -0.012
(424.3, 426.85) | -0.047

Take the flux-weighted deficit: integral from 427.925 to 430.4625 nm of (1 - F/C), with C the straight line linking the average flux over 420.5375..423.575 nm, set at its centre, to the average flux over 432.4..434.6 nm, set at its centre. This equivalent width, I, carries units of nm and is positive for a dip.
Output -0.24 nm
